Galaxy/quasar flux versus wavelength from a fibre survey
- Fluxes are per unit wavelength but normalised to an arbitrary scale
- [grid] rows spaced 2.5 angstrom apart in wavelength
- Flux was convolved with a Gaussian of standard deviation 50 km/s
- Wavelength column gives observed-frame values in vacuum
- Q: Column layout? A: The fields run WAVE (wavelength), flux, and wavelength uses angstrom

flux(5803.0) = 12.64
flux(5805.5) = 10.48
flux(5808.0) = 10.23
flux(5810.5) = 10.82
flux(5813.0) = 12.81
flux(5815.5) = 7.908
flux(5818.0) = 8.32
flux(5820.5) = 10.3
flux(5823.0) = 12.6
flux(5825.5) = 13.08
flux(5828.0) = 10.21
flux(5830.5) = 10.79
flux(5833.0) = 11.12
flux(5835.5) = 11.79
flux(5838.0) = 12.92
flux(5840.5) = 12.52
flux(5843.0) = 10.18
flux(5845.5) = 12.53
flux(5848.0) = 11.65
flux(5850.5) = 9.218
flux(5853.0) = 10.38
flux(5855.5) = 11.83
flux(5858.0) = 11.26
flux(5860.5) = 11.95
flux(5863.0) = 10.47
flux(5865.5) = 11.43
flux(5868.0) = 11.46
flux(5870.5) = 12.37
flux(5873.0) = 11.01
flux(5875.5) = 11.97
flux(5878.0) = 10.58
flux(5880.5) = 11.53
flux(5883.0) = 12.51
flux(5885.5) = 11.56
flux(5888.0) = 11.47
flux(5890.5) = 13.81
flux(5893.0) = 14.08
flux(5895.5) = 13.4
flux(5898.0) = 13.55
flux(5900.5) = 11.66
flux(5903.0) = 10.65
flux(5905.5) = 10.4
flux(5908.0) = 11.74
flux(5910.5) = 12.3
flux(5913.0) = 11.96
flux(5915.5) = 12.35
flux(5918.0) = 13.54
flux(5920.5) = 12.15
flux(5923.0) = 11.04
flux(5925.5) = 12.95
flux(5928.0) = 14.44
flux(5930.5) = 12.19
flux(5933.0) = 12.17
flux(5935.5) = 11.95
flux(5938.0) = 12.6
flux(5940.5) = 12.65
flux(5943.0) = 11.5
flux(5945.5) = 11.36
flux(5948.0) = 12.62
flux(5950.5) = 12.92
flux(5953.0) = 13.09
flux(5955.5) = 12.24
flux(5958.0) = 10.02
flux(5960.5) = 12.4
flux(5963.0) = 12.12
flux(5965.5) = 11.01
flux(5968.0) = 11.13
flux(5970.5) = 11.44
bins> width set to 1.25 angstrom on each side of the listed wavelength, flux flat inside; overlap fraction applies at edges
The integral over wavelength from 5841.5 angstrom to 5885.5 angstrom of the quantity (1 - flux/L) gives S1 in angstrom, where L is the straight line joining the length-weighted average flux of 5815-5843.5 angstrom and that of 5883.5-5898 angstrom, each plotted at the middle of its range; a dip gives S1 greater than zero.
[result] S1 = 2.8 angstrom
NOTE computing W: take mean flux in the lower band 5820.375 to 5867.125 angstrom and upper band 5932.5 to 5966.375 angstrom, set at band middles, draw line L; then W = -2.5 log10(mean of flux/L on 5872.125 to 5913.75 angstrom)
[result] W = -0.03 mag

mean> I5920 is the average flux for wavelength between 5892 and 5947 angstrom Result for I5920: 12.3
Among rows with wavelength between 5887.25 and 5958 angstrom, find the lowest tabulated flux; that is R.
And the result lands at 10.02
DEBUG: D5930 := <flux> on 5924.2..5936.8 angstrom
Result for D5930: 12.7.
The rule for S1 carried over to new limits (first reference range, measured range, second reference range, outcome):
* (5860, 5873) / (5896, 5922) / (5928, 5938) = 0.1 angstrom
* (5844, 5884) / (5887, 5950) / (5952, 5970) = -4.4 angstrom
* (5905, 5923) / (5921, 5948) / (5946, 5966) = -0.5 angstrom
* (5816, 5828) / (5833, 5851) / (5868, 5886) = -0.8 angstrom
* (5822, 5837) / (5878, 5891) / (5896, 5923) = 0.0 angstrom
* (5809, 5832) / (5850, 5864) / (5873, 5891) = 0.5 angstrom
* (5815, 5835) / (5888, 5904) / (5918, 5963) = -1.5 angstrom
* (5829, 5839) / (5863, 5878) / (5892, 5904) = 0.9 angstrom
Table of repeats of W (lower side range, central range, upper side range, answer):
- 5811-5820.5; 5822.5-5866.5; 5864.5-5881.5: -0.08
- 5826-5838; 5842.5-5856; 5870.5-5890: 0.05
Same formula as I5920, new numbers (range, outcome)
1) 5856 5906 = 11.9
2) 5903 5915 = 11.5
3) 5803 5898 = 11.5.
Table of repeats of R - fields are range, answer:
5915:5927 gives 11.04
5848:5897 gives 9.218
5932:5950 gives 11.36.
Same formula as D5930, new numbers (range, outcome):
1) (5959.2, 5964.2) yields 12.2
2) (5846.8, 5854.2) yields 10.4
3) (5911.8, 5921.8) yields 12.5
